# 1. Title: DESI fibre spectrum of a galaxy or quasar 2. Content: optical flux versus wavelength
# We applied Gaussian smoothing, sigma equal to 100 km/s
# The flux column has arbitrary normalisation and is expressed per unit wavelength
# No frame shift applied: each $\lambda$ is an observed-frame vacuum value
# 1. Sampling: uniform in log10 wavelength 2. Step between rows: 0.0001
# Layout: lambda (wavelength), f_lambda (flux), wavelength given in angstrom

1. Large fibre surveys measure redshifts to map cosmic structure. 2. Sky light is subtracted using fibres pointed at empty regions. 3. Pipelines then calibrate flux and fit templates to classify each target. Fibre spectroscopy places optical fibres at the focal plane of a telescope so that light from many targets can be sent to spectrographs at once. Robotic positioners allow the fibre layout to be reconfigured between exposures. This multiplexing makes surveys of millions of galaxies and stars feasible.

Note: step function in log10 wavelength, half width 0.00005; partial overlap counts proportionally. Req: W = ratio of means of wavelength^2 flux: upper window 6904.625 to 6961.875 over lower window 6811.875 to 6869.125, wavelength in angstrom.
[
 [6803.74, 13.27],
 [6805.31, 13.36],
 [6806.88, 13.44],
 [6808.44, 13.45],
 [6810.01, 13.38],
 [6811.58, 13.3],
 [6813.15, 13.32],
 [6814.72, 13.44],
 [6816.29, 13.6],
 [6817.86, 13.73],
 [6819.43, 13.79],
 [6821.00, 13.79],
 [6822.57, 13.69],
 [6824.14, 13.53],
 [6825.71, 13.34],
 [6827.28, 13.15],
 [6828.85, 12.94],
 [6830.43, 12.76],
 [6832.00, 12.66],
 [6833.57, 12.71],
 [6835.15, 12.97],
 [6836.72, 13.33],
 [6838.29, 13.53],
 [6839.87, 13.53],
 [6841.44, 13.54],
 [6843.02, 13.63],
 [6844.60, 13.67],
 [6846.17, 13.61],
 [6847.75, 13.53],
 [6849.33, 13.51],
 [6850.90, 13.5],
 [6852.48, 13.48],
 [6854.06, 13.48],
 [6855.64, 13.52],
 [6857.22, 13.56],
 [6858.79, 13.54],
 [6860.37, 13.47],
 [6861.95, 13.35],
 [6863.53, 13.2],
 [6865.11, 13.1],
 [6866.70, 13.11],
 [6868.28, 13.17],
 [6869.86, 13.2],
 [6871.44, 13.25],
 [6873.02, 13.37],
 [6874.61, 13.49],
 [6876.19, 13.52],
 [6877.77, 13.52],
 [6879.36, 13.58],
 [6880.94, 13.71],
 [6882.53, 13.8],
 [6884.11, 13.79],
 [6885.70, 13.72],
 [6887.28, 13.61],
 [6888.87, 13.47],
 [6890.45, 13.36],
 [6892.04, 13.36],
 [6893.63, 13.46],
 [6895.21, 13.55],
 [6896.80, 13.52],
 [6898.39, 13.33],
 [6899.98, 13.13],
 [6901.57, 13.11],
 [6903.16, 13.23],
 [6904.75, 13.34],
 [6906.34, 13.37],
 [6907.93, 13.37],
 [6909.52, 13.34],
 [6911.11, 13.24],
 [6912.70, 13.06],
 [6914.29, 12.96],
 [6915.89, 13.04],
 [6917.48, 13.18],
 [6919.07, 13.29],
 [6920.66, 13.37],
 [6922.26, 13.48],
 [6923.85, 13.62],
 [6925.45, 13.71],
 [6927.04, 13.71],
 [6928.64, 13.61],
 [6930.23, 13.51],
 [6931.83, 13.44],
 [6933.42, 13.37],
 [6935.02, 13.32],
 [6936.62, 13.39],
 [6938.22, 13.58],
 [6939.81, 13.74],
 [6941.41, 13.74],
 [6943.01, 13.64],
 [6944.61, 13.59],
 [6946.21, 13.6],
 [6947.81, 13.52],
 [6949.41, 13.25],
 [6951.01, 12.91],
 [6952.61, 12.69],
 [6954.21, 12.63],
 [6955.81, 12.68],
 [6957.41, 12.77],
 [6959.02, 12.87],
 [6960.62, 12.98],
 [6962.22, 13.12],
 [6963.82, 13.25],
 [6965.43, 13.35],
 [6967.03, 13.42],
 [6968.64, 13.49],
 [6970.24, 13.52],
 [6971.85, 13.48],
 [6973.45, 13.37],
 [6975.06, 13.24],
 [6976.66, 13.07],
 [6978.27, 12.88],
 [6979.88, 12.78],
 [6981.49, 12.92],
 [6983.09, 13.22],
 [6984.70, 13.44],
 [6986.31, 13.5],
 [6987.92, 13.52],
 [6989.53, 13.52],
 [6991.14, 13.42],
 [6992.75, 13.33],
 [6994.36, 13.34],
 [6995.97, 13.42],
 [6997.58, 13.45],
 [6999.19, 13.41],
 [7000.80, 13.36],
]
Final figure 1.0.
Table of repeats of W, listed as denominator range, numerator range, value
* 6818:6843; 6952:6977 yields 1.03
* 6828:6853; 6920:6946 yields 1.05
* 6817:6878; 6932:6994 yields 1.03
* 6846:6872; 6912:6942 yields 1.02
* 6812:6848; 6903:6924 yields 1.02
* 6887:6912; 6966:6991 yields 1.02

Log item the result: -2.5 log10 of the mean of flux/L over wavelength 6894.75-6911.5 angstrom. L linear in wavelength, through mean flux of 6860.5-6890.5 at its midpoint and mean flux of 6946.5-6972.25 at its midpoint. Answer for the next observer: 0.002 mag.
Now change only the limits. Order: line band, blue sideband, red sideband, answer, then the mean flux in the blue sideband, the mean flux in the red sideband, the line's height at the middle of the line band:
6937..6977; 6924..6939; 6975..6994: 0.009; 13.5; 13.2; 13.4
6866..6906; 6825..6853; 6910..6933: -0.007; 13.3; 13.4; 13.3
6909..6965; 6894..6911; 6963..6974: 0.007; 13.3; 13.4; 13.4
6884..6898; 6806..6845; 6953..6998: -0.018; 13.4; 13.2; 13.3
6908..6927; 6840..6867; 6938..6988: 0.001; 13.5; 13.2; 13.3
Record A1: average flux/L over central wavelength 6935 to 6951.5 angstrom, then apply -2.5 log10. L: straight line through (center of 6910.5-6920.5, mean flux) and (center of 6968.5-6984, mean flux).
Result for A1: -0.03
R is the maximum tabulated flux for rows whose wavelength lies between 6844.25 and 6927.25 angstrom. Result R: 13.8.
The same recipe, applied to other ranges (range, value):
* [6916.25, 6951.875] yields 13.74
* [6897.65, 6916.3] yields 13.37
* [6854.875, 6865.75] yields 13.56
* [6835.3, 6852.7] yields 13.67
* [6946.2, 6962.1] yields 13.6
